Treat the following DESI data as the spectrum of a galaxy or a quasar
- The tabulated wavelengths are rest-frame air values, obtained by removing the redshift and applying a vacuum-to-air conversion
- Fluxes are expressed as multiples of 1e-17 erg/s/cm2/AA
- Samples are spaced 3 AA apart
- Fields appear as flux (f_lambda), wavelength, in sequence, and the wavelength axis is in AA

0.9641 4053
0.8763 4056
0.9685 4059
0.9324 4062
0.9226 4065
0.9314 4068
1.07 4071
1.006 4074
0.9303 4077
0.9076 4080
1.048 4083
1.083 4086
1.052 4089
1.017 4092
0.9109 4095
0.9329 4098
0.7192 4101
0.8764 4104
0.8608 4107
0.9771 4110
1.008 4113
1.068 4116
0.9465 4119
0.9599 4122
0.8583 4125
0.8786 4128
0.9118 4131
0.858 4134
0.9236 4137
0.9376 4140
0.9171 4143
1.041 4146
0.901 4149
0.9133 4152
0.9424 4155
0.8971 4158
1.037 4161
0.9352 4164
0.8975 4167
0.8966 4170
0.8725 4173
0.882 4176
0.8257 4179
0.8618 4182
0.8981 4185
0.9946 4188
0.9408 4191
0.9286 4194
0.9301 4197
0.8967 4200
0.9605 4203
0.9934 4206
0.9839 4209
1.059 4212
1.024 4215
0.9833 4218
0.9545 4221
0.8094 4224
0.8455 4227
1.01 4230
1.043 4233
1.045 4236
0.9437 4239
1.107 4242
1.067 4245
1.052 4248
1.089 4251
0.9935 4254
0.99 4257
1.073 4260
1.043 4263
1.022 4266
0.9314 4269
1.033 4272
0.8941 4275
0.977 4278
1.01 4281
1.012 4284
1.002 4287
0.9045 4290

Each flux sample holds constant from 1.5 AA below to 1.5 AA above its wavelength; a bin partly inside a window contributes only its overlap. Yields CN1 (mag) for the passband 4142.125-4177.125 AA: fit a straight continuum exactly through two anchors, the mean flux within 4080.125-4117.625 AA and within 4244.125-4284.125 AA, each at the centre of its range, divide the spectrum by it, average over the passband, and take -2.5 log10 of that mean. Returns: 0.06 mag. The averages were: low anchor 0.961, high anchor 1.01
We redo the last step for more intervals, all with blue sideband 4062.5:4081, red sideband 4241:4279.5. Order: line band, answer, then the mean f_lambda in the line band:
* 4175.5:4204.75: 0.10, 0.914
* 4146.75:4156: 0.07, 0.928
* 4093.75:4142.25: 0.07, 0.914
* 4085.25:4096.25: -0.05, 1.01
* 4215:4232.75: 0.08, 0.938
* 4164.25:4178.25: 0.12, 0.888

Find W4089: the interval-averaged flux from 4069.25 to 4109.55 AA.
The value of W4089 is 0.955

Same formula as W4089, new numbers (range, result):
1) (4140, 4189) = 0.919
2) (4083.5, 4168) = 0.939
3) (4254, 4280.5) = 0.996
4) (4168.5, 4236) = 0.939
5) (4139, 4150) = 0.952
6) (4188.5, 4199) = 0.937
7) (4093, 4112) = 0.887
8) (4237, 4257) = 1.04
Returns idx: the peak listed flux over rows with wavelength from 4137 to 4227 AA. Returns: 1.059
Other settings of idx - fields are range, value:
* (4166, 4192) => 0.9946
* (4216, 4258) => 1.107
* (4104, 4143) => 1.068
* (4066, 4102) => 1.083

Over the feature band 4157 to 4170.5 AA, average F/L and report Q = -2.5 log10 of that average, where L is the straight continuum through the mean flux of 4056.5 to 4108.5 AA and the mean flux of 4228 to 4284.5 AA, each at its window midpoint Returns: 0.05 mag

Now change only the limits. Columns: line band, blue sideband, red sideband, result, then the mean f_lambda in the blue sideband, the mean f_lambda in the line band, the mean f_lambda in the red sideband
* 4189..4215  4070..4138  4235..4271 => 0.039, 0.947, 0.966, 1.03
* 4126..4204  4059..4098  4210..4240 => 0.067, 0.982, 0.918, 0.972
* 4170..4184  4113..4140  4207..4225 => 0.107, 0.931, 0.866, 0.974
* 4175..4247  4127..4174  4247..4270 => 0.025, 0.924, 0.959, 1.03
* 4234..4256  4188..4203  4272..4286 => -0.086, 0.935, 1.04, 0.981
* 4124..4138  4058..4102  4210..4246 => 0.103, 0.965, 0.886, 0.99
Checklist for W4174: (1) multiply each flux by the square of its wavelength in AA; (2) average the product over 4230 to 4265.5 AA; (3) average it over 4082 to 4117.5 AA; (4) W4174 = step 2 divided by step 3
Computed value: 1.2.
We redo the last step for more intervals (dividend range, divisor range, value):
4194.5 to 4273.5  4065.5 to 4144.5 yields 1.12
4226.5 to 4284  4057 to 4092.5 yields 1.12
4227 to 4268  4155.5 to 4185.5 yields 1.18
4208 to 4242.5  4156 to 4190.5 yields 1.10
